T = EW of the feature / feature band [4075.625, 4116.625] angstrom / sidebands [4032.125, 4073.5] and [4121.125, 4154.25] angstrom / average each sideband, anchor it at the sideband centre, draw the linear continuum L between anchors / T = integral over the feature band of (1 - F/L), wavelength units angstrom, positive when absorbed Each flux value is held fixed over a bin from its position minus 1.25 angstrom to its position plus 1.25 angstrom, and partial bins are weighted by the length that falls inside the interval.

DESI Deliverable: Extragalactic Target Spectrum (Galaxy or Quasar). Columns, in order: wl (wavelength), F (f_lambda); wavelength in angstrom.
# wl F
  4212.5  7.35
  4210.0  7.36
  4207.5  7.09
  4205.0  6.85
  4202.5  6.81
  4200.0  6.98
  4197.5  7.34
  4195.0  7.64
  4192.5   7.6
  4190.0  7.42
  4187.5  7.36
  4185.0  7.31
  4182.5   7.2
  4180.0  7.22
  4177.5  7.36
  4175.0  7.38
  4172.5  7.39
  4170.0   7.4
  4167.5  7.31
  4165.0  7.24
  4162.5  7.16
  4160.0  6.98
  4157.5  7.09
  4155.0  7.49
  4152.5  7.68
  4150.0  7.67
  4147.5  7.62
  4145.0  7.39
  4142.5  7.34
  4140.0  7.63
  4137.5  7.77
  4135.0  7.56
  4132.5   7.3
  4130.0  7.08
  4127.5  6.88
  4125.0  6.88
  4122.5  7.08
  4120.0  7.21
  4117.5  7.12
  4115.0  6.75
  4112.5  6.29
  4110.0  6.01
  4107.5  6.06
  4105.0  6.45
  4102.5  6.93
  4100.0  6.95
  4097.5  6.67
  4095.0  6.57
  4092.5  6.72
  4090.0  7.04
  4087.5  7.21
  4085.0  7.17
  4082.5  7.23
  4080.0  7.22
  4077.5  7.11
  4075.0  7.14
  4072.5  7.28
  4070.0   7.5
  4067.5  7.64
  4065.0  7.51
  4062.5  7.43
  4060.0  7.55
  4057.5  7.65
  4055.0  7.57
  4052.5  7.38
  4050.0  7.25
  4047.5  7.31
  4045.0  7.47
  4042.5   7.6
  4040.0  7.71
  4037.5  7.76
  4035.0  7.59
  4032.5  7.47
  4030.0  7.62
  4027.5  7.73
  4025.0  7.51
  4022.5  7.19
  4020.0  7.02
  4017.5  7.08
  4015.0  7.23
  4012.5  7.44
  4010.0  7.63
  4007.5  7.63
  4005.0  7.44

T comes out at 3.6 angstrom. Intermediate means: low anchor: 7.51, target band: 6.78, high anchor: 7.38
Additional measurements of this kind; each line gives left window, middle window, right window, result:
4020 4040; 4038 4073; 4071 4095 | -0.85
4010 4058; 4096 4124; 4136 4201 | 2.76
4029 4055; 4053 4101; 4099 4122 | -0.98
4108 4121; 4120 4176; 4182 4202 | -3.18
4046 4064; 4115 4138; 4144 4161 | 0.82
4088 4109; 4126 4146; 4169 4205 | -1.20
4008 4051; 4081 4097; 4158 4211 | 0.86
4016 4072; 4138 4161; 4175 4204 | -0.33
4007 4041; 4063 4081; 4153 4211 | 0.14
